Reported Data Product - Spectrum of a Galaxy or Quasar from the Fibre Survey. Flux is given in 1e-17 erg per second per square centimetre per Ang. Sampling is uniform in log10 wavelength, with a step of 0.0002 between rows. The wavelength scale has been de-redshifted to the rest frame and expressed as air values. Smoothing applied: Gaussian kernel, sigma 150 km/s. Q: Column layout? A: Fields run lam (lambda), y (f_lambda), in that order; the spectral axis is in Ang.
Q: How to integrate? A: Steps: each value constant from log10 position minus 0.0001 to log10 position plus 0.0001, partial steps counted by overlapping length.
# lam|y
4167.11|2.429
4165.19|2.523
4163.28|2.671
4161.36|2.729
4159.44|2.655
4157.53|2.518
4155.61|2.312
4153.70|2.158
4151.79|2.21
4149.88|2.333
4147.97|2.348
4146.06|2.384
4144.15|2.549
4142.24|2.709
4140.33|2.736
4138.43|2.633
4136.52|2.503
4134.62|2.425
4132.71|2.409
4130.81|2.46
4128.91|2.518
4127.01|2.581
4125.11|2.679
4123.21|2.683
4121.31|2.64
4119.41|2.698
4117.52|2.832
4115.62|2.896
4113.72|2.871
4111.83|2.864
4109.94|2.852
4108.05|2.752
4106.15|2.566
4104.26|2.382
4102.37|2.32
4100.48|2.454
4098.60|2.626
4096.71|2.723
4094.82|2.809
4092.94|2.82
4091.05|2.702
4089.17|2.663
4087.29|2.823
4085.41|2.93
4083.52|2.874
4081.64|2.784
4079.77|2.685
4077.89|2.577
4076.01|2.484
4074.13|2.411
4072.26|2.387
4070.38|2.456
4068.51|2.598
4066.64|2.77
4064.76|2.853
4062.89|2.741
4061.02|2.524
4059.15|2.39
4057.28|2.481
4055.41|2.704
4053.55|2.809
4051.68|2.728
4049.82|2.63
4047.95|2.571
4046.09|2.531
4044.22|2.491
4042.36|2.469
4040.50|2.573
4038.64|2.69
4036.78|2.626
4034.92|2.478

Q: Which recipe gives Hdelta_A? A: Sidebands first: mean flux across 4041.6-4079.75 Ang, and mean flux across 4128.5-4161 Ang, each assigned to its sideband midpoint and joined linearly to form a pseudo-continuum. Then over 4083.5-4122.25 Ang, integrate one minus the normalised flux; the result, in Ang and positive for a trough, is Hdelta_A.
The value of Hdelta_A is -2.9 Ang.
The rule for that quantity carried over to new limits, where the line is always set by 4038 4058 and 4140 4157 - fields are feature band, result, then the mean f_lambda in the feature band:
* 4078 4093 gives -1.4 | 2.77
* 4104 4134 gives -2.5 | 2.67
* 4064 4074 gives -0.1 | 2.59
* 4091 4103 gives -0.6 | 2.64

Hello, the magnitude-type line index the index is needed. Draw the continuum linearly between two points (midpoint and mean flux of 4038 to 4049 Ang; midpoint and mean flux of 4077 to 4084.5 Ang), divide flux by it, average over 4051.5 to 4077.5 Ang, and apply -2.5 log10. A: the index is 0.025 mag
